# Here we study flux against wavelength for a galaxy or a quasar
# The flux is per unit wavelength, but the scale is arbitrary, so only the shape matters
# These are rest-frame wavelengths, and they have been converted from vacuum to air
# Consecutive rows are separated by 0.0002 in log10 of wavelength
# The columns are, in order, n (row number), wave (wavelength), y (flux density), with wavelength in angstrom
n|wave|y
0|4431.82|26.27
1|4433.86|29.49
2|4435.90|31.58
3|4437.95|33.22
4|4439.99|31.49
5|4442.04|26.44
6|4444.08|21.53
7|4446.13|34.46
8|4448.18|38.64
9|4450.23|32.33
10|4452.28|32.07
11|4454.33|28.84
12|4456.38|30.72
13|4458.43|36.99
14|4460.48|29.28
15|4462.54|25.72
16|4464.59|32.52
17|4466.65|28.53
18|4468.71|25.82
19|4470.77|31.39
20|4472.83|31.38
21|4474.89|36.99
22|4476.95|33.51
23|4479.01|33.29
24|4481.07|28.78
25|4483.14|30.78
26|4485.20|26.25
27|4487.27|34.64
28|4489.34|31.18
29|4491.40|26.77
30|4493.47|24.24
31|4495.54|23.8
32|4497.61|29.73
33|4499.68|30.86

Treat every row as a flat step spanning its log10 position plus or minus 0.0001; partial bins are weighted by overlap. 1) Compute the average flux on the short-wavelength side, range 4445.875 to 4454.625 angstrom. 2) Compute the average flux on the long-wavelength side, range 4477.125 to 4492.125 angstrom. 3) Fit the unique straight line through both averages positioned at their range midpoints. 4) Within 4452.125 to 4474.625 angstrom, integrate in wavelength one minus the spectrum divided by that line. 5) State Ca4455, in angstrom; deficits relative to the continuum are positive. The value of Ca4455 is 1.33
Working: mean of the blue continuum 33.5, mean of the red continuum 30.5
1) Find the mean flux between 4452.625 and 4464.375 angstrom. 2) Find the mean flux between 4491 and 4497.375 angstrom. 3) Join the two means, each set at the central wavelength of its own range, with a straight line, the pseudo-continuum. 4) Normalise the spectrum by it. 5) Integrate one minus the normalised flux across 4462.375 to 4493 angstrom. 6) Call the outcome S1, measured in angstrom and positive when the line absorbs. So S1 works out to -3.1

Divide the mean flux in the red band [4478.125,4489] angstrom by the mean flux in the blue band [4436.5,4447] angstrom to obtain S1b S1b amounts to 1.04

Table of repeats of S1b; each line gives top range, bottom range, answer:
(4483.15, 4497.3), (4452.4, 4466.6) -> 0.92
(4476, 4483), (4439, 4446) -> 1.15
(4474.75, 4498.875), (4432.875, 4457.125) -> 0.96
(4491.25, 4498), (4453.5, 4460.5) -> 0.81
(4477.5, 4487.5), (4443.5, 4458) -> 0.96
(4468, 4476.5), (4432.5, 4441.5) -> 1.03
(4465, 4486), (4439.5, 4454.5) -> 1.00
